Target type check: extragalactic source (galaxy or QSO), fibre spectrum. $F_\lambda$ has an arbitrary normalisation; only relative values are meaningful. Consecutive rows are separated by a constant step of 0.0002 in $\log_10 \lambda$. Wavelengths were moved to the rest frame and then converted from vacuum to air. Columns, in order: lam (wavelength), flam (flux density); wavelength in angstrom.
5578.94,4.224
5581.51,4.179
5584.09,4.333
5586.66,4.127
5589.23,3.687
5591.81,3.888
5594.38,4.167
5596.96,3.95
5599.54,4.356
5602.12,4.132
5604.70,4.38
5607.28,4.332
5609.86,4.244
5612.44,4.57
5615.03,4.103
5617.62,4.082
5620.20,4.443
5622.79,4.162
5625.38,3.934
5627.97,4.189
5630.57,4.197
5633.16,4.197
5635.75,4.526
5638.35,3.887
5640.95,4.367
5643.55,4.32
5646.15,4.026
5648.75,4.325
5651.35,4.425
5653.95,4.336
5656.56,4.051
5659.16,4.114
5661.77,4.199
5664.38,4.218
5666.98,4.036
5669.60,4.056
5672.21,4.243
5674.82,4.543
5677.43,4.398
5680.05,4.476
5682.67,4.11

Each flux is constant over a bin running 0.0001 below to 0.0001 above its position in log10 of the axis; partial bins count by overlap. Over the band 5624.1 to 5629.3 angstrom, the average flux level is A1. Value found 4.06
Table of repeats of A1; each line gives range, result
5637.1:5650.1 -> 4.19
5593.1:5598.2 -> 4.06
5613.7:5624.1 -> 4.2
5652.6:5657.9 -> 4.2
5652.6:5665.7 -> 4.19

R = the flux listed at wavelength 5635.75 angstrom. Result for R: 4.526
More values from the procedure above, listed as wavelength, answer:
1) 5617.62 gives 4.082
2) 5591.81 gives 3.888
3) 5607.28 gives 4.332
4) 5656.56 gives 4.051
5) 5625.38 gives 3.934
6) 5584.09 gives 4.333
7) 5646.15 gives 4.026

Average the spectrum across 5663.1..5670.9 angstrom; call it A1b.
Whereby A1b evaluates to 4.1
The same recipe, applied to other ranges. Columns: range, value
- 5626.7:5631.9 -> 4.19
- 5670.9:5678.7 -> 4.4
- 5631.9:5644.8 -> 4.26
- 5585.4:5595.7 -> 3.97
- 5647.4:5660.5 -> 4.25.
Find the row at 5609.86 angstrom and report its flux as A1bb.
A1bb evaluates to 4.244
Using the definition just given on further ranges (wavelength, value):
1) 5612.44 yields 4.57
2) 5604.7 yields 4.38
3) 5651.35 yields 4.425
